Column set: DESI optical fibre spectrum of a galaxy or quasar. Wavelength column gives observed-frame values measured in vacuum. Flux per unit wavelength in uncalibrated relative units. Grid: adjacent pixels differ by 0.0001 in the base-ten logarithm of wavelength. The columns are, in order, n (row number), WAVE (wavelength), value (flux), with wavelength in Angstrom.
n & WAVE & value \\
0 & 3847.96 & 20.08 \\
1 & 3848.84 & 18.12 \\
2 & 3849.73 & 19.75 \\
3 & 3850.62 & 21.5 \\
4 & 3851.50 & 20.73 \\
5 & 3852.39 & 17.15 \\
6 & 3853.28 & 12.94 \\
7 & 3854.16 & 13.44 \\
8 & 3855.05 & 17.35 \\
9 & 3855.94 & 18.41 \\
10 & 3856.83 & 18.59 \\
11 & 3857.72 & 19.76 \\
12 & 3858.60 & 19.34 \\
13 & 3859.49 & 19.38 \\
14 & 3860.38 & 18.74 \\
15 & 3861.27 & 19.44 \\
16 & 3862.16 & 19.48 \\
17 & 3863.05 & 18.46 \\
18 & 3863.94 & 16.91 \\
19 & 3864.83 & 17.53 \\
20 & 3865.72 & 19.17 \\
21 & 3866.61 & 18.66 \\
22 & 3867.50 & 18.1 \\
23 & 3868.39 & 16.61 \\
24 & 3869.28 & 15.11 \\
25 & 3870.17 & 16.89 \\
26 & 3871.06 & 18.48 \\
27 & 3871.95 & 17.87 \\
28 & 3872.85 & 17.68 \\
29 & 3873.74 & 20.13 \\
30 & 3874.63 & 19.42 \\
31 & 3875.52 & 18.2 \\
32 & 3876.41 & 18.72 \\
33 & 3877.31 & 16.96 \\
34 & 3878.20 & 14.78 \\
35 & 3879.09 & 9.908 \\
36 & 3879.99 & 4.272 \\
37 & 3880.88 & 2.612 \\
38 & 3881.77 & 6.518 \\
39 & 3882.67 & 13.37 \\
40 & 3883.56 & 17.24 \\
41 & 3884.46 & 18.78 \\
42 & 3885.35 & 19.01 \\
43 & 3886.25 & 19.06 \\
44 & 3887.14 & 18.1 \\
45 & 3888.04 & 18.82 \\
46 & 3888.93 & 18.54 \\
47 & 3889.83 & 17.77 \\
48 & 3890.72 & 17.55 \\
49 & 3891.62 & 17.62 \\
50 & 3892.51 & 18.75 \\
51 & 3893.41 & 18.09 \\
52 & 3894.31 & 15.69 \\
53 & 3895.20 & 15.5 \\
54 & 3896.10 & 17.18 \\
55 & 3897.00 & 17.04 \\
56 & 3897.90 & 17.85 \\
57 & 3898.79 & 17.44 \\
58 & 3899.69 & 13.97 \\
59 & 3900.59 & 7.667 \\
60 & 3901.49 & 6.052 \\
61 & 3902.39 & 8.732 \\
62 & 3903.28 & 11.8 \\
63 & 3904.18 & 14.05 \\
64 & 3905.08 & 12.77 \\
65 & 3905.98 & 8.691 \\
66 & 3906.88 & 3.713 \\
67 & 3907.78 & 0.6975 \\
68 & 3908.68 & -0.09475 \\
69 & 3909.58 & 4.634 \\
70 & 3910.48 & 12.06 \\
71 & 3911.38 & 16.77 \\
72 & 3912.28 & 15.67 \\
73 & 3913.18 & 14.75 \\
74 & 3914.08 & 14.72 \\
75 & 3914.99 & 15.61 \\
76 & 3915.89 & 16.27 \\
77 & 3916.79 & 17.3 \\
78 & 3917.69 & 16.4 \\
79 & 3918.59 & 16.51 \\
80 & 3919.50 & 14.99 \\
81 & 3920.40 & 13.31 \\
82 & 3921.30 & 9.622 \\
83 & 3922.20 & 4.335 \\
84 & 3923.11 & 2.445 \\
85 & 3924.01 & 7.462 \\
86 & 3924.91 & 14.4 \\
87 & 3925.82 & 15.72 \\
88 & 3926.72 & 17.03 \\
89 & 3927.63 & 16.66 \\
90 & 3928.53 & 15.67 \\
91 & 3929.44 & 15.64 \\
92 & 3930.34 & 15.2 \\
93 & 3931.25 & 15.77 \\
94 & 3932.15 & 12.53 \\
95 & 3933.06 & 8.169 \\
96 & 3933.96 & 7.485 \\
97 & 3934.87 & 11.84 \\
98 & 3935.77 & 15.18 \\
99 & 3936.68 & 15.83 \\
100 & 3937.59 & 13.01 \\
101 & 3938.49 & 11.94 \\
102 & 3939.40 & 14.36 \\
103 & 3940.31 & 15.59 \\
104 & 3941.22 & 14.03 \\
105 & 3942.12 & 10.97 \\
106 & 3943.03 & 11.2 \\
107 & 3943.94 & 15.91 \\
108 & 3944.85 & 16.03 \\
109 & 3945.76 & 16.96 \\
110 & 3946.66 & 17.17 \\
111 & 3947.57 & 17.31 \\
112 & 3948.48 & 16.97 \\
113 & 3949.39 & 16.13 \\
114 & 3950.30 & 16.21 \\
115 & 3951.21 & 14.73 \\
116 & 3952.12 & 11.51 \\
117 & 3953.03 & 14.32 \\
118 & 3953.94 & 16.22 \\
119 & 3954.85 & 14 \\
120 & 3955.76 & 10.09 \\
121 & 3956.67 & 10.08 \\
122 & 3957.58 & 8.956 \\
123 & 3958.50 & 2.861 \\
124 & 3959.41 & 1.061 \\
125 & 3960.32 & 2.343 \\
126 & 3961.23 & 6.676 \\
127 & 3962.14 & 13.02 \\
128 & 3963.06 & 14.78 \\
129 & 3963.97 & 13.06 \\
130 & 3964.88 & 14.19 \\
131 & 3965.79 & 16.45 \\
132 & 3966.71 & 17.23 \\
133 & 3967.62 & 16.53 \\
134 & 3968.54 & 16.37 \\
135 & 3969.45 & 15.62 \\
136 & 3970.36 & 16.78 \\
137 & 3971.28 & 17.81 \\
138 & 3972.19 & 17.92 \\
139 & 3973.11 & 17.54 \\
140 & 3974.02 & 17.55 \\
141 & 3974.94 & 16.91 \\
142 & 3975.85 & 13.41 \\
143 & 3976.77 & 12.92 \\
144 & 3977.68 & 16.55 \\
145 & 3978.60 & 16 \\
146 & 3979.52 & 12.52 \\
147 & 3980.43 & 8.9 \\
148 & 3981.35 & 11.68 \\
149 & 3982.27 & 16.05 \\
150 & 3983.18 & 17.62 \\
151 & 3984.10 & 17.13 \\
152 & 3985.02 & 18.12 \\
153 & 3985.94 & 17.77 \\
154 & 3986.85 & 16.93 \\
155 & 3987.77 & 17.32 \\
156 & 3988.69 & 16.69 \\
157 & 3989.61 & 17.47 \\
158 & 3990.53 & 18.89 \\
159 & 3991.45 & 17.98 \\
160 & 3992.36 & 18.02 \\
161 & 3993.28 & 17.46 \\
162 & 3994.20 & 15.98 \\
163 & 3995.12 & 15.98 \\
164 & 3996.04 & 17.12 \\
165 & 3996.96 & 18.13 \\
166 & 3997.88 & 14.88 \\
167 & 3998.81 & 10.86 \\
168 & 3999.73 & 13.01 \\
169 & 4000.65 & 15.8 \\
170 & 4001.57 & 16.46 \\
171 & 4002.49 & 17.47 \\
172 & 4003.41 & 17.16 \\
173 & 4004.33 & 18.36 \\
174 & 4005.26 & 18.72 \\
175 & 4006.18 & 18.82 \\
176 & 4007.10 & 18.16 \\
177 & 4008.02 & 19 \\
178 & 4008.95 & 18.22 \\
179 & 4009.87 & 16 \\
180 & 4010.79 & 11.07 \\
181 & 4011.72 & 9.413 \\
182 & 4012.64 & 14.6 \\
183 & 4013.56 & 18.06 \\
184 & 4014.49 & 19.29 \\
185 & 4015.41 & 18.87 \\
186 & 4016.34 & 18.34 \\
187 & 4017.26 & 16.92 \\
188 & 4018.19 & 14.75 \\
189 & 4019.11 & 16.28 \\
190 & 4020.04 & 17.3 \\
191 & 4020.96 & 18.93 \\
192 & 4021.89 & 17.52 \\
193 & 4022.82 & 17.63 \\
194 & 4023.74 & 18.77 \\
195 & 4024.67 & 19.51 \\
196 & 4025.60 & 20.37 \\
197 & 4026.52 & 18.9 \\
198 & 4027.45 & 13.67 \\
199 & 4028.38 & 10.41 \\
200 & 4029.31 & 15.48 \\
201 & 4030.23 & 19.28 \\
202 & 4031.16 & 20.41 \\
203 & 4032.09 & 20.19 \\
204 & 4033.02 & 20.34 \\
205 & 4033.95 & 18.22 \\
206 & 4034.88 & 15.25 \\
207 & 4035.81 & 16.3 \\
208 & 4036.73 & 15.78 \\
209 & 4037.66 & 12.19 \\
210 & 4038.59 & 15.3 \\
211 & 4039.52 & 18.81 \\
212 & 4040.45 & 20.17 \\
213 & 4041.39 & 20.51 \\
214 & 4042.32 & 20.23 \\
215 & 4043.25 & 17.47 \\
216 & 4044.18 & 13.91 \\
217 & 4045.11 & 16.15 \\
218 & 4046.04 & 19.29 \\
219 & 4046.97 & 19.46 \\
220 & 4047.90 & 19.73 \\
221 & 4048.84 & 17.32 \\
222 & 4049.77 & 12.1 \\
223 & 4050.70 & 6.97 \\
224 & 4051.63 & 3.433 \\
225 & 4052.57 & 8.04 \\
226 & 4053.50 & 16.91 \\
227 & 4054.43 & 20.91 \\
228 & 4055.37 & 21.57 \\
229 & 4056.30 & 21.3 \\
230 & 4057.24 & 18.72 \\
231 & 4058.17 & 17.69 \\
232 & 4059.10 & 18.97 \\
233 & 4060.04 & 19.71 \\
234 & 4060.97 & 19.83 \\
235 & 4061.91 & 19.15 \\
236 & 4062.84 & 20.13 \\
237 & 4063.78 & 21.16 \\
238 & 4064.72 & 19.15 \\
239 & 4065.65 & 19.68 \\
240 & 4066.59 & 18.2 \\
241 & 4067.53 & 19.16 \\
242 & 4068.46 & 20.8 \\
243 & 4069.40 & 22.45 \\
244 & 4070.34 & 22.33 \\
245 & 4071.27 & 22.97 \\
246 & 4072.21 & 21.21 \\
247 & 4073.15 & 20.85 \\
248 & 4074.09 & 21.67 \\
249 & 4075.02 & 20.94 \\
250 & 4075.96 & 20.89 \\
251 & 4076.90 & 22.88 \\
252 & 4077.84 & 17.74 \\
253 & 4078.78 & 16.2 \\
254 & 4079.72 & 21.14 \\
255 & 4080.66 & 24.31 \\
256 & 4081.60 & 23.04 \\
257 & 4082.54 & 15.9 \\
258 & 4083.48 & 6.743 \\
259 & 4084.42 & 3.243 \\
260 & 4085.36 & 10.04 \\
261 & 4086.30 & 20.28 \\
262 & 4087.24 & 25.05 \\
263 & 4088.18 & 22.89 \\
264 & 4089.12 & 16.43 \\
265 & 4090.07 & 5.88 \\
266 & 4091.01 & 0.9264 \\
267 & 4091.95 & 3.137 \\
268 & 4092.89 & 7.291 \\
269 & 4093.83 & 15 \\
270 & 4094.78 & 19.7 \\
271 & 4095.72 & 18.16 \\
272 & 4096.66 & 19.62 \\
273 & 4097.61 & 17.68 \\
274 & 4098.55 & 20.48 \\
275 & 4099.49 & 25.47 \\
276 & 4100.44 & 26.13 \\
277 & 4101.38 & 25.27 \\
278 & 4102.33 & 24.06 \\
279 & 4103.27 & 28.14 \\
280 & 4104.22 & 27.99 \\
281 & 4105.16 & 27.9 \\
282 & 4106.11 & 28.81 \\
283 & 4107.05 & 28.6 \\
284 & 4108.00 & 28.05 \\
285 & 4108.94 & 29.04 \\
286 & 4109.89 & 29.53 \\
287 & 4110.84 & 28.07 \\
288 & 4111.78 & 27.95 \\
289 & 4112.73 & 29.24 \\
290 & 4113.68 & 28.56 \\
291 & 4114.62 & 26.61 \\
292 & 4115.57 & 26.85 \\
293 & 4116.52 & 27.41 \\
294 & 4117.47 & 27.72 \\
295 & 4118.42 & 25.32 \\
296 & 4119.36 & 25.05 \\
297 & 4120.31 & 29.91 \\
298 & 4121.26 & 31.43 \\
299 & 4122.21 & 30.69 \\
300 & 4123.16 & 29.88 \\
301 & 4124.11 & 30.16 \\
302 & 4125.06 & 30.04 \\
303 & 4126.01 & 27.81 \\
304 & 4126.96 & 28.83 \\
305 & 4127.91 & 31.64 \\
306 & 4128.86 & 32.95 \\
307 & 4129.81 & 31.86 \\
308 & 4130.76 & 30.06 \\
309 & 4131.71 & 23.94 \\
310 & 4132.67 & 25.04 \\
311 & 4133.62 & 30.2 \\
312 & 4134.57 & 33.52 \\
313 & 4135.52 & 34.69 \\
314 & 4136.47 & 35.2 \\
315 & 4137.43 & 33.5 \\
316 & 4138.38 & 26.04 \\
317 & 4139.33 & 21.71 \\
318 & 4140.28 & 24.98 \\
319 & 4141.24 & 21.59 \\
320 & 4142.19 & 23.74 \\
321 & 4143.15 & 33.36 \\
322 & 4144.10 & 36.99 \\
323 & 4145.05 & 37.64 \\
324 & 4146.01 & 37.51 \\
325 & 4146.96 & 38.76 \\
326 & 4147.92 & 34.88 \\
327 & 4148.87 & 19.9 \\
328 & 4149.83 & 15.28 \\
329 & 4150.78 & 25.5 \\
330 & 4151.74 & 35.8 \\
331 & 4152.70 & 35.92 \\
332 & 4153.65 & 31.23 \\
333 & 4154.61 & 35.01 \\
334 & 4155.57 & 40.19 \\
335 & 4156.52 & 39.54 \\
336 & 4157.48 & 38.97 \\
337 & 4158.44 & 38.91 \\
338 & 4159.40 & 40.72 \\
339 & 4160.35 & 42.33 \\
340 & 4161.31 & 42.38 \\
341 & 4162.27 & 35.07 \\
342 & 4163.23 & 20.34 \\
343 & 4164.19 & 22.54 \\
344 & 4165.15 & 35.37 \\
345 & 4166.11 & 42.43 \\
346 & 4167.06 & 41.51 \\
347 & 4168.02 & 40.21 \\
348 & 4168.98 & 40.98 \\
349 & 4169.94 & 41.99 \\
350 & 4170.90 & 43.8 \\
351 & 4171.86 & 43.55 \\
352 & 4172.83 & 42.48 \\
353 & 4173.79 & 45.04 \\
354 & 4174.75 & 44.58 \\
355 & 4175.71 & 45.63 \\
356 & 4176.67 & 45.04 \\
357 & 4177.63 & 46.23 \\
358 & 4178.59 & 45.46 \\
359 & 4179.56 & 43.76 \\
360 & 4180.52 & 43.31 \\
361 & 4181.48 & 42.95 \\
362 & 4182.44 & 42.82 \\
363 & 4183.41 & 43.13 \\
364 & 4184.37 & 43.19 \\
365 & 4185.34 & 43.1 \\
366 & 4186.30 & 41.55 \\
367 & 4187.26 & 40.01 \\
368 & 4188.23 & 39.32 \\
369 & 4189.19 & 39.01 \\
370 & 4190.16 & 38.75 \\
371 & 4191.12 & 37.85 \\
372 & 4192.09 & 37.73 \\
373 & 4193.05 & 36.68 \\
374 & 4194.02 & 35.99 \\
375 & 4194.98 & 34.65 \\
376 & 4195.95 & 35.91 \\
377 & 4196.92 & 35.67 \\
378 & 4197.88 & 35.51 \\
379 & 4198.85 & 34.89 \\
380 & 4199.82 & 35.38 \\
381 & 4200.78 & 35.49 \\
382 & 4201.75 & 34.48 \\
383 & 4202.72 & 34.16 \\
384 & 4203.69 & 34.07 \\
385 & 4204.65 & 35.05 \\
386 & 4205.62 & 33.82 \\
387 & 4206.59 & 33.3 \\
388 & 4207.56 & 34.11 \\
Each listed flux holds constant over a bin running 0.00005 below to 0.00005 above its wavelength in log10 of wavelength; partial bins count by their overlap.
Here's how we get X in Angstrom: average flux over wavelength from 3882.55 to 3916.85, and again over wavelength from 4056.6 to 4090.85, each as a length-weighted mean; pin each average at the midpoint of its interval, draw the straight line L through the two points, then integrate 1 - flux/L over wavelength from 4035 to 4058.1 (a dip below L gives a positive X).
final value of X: 2.0 Angstrom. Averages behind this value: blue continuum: 14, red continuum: 18.7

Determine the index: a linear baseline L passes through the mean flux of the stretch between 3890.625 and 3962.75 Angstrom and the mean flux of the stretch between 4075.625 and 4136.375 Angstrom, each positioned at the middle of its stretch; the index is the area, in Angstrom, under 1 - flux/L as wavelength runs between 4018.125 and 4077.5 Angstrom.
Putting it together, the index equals 6.07 Angstrom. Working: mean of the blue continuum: 12.7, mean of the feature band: 18.1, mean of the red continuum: 23.7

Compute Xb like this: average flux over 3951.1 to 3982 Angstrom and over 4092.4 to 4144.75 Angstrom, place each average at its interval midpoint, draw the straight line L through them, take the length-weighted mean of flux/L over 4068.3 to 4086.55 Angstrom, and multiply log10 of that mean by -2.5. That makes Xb 0.23 mag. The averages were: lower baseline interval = 13.1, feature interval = 18.7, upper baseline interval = 27.1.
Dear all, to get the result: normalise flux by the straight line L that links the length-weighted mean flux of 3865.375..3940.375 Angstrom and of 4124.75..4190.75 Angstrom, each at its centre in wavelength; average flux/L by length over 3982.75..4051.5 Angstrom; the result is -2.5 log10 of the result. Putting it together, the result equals 0.37 mag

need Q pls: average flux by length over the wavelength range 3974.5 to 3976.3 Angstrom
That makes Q 15.2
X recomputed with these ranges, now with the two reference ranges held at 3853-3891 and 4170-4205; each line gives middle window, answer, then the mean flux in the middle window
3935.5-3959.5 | 9.5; 13.4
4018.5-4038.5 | 7.8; 17.2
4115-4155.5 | 7.0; 29.8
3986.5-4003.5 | 6.1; 16.5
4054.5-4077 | 7.7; 20.4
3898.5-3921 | 9.0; 11.7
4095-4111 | 4.0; 25.3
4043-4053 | 5.3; 13.9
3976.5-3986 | 3.8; 14.9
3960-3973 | 5.1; 14.4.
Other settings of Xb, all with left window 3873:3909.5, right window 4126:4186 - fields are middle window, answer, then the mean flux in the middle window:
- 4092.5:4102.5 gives 0.480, 19.9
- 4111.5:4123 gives 0.157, 28.1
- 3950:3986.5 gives 0.419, 13.7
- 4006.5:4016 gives 0.404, 16.3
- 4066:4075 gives 0.333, 21.1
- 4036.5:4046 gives 0.458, 17.2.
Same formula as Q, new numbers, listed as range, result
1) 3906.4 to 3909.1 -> 1.53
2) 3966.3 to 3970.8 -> 16.5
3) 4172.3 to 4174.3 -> 43.6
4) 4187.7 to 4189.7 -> 39.1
